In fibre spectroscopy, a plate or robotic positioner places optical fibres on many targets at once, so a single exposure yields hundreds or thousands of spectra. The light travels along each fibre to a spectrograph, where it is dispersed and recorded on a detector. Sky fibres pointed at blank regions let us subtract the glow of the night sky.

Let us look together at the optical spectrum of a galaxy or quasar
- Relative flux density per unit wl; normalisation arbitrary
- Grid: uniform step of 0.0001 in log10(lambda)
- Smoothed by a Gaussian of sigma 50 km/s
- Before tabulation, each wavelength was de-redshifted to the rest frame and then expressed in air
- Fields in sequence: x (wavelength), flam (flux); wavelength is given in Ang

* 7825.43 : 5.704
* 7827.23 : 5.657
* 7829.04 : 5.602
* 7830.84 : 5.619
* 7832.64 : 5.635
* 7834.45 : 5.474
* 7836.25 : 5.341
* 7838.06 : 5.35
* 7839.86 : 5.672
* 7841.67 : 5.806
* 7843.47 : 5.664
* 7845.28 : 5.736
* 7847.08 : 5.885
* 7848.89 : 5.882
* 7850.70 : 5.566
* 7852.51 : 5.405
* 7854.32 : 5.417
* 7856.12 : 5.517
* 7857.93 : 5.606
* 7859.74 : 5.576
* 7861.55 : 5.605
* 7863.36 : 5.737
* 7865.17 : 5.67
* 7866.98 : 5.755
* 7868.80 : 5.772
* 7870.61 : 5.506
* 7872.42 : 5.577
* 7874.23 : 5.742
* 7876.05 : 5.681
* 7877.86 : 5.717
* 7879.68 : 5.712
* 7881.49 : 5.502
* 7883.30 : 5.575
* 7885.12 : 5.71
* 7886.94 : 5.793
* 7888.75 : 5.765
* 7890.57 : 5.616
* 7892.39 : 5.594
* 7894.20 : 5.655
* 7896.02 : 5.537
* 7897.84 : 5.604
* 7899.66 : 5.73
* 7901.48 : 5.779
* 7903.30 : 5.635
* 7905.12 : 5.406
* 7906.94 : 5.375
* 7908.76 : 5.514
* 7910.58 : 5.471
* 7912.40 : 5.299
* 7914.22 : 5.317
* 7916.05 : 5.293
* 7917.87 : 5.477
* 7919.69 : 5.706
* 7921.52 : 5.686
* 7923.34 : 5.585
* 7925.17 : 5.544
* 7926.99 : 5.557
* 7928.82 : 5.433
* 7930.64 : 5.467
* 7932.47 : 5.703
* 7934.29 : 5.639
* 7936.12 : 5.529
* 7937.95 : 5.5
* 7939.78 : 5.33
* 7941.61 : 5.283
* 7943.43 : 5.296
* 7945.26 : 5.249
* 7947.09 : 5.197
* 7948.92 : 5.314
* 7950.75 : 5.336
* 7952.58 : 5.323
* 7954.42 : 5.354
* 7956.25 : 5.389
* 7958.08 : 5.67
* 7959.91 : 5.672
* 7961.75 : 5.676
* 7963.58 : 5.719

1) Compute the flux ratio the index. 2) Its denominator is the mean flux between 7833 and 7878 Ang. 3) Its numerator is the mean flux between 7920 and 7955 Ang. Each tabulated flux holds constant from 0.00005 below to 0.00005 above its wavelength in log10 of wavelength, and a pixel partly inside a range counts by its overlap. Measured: 1.0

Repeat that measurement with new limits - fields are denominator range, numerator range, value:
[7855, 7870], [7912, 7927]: 0.97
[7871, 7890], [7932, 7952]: 0.95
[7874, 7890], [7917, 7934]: 0.98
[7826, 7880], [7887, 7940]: 0.99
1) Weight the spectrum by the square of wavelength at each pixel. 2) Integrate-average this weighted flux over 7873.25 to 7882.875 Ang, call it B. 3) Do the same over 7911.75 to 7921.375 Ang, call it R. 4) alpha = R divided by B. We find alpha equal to 1.0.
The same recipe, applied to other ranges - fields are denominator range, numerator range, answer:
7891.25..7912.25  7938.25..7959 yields 0.97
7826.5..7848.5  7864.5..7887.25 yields 1.02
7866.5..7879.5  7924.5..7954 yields 0.97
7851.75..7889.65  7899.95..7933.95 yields 0.99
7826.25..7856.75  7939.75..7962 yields 0.99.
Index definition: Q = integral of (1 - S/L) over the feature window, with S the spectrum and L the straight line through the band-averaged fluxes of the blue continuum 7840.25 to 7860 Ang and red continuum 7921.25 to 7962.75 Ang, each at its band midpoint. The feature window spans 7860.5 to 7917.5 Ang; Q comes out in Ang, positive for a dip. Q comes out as -0.32 Ang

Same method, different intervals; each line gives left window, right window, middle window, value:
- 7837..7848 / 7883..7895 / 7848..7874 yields 0.29 Ang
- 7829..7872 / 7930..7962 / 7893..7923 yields -0.13 Ang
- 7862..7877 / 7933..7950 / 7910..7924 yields 0.01 Ang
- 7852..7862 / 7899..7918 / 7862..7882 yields -0.58 Ang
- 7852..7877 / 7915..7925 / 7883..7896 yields -0.20 Ang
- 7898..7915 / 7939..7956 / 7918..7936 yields -0.59 Ang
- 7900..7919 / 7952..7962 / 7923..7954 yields 0.37 Ang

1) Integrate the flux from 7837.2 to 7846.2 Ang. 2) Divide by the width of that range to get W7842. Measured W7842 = 5.65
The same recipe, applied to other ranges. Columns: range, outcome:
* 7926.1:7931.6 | 5.48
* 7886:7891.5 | 5.72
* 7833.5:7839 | 5.39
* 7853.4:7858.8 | 5.52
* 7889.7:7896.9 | 5.6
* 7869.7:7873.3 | 5.55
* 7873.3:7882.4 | 5.67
